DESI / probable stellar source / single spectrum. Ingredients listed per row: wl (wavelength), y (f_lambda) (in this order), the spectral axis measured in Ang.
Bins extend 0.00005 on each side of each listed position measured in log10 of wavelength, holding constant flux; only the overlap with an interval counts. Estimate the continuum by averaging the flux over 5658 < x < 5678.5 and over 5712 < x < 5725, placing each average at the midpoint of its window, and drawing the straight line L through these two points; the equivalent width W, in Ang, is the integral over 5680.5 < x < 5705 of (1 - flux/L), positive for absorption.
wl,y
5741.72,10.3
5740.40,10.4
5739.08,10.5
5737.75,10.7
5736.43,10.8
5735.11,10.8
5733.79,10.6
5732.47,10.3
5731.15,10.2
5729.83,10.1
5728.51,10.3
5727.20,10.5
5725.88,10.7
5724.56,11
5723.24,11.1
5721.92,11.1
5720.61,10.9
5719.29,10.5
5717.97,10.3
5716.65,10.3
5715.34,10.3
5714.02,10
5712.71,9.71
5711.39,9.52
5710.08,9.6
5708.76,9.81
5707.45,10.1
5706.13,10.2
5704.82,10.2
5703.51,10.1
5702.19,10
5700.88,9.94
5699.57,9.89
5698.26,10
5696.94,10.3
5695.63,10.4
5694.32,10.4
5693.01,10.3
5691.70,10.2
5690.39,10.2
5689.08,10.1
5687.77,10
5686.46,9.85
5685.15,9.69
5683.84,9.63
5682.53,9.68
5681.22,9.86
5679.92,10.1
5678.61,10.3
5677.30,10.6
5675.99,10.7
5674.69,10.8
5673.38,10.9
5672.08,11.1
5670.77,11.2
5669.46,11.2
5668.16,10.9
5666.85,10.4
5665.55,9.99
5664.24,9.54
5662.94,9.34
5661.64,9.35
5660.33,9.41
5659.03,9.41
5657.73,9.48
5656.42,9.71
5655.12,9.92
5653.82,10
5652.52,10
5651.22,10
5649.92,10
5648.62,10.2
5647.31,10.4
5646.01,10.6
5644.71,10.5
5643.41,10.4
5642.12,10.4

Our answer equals 0.9 Ang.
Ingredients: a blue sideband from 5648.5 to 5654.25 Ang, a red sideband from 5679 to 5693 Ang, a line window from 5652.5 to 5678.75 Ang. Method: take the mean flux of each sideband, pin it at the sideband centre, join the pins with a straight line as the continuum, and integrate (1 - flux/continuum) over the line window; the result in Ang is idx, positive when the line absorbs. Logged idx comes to -0.5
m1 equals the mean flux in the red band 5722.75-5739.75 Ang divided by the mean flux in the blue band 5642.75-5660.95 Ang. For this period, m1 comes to 1.06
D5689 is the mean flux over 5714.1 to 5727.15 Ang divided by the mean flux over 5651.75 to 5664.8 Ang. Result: 1.1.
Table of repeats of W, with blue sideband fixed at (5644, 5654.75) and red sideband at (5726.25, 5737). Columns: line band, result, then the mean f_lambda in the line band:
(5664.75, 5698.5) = -0.1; 10.3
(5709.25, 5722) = 0.3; 10.2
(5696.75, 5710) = 0.4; 10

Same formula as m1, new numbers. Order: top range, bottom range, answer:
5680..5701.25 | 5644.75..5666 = 1.02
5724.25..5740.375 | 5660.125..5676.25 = 1.01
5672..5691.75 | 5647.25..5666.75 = 1.04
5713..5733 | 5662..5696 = 1.02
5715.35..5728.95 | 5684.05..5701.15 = 1.06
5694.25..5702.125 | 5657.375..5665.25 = 1.07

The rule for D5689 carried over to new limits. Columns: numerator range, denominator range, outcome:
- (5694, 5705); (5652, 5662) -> 1.05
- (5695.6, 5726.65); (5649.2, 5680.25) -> 1.01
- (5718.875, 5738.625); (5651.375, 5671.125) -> 1.07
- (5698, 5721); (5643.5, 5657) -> 0.99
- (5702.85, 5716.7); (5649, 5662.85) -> 1.03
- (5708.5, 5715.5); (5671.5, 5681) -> 0.92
